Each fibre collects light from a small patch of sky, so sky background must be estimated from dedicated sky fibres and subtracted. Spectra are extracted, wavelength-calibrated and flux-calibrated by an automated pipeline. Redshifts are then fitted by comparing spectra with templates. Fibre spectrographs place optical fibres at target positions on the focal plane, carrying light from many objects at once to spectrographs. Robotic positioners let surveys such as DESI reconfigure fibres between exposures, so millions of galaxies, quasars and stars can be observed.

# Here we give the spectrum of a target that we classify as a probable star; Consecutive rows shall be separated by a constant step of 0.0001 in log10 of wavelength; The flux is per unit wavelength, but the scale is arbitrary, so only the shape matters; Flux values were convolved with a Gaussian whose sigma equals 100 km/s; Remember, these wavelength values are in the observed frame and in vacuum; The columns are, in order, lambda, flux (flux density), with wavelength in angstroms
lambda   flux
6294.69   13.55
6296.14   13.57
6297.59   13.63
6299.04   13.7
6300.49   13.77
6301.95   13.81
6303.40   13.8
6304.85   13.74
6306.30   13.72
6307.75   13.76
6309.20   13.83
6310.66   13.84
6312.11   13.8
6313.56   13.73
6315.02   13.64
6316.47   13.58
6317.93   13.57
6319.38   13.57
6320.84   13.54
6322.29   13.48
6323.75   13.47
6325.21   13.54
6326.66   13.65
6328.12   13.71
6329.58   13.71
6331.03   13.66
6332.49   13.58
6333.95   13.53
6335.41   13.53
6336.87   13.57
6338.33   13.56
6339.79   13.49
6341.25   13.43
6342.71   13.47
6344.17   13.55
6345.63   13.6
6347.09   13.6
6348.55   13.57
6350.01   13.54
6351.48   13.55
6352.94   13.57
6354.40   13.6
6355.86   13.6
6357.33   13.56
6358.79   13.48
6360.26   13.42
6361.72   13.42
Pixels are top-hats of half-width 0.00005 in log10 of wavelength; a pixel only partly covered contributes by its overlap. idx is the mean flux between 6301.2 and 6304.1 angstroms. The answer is 13.8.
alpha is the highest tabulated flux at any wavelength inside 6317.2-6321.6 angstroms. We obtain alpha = 13.57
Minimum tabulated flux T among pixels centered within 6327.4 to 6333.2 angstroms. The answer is 13.58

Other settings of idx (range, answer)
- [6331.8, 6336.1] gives 13.5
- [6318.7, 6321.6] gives 13.6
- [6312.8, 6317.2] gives 13.6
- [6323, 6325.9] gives 13.5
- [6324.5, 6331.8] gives 13.7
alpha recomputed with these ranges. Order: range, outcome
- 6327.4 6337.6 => 13.71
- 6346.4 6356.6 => 13.6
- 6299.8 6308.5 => 13.81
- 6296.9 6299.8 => 13.7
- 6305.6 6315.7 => 13.84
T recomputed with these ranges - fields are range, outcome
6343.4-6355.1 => 13.54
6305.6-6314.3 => 13.72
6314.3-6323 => 13.48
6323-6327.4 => 13.47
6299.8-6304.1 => 13.77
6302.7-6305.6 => 13.74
